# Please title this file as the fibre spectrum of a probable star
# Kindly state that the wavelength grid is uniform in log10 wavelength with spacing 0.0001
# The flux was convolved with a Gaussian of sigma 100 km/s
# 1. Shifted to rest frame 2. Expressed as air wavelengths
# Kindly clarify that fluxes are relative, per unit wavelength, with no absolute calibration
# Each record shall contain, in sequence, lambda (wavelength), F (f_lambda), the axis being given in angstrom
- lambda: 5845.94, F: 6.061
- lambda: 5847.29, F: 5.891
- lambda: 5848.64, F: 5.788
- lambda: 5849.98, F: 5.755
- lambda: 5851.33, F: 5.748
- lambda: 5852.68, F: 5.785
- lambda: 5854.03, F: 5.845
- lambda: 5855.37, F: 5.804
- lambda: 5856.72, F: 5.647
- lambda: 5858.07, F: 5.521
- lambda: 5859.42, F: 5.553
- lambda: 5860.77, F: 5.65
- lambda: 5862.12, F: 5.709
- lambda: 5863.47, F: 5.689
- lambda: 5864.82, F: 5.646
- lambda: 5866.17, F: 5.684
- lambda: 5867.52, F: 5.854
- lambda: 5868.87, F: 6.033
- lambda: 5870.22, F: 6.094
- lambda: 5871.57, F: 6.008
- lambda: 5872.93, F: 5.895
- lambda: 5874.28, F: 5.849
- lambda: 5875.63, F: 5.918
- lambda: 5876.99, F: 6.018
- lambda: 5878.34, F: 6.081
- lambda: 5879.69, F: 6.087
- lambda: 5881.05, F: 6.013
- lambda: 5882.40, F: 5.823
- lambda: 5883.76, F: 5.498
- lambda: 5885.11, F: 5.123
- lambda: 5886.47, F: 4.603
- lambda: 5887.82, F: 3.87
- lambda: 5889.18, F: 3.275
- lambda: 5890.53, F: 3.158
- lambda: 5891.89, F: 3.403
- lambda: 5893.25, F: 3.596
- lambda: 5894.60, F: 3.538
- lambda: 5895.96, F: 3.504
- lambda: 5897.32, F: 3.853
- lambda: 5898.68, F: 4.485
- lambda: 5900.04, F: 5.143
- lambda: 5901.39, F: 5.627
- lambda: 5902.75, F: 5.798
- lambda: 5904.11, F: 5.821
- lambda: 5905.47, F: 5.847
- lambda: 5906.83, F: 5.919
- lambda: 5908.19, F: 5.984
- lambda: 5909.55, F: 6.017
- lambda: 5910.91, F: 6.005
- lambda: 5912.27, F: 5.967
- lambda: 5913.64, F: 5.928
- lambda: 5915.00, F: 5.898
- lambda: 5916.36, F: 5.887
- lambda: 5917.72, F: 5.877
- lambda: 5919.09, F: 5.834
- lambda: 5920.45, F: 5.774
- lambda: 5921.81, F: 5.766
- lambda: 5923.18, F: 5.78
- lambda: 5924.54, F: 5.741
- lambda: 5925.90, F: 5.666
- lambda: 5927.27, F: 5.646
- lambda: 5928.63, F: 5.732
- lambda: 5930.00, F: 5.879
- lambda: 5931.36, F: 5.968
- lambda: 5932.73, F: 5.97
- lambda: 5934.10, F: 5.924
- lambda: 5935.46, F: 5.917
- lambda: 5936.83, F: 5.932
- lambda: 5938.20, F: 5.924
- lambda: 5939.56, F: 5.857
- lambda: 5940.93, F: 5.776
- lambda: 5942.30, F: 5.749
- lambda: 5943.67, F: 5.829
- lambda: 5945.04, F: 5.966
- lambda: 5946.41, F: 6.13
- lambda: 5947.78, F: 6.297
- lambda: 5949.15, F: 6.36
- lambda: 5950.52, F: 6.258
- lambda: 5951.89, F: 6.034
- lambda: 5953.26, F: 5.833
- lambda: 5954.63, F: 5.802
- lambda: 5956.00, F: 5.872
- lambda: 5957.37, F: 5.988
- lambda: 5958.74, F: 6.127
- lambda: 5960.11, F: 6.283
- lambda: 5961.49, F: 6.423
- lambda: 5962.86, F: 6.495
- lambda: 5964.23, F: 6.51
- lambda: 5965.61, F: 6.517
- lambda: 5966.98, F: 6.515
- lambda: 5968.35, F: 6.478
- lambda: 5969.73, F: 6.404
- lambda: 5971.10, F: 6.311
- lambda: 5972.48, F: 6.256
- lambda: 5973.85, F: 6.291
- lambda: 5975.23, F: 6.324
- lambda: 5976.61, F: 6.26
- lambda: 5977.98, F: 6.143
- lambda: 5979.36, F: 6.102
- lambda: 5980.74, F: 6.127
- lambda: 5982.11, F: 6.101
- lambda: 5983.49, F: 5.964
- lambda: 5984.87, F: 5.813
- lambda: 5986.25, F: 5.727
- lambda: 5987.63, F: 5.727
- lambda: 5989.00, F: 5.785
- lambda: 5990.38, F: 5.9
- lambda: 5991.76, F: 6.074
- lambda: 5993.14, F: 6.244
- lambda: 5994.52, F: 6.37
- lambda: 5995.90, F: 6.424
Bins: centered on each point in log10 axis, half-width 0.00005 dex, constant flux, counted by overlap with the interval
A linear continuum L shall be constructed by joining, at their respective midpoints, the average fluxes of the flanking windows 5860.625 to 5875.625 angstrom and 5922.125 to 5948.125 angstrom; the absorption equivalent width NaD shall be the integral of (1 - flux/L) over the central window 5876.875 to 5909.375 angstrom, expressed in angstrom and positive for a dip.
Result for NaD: 5.19 angstrom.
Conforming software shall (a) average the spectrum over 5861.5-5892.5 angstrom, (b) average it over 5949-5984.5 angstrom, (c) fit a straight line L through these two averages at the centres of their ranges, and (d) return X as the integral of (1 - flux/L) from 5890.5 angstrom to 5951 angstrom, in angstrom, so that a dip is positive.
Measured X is 2.5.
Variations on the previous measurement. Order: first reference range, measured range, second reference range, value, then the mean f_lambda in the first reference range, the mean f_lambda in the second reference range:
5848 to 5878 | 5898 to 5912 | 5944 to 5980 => 0.7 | 5.8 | 6.23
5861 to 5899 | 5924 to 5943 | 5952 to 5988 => -0.3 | 5.09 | 6.17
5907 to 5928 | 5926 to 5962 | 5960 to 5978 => 0.9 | 5.85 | 6.38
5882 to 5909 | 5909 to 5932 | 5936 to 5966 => -2.3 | 4.69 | 6.08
